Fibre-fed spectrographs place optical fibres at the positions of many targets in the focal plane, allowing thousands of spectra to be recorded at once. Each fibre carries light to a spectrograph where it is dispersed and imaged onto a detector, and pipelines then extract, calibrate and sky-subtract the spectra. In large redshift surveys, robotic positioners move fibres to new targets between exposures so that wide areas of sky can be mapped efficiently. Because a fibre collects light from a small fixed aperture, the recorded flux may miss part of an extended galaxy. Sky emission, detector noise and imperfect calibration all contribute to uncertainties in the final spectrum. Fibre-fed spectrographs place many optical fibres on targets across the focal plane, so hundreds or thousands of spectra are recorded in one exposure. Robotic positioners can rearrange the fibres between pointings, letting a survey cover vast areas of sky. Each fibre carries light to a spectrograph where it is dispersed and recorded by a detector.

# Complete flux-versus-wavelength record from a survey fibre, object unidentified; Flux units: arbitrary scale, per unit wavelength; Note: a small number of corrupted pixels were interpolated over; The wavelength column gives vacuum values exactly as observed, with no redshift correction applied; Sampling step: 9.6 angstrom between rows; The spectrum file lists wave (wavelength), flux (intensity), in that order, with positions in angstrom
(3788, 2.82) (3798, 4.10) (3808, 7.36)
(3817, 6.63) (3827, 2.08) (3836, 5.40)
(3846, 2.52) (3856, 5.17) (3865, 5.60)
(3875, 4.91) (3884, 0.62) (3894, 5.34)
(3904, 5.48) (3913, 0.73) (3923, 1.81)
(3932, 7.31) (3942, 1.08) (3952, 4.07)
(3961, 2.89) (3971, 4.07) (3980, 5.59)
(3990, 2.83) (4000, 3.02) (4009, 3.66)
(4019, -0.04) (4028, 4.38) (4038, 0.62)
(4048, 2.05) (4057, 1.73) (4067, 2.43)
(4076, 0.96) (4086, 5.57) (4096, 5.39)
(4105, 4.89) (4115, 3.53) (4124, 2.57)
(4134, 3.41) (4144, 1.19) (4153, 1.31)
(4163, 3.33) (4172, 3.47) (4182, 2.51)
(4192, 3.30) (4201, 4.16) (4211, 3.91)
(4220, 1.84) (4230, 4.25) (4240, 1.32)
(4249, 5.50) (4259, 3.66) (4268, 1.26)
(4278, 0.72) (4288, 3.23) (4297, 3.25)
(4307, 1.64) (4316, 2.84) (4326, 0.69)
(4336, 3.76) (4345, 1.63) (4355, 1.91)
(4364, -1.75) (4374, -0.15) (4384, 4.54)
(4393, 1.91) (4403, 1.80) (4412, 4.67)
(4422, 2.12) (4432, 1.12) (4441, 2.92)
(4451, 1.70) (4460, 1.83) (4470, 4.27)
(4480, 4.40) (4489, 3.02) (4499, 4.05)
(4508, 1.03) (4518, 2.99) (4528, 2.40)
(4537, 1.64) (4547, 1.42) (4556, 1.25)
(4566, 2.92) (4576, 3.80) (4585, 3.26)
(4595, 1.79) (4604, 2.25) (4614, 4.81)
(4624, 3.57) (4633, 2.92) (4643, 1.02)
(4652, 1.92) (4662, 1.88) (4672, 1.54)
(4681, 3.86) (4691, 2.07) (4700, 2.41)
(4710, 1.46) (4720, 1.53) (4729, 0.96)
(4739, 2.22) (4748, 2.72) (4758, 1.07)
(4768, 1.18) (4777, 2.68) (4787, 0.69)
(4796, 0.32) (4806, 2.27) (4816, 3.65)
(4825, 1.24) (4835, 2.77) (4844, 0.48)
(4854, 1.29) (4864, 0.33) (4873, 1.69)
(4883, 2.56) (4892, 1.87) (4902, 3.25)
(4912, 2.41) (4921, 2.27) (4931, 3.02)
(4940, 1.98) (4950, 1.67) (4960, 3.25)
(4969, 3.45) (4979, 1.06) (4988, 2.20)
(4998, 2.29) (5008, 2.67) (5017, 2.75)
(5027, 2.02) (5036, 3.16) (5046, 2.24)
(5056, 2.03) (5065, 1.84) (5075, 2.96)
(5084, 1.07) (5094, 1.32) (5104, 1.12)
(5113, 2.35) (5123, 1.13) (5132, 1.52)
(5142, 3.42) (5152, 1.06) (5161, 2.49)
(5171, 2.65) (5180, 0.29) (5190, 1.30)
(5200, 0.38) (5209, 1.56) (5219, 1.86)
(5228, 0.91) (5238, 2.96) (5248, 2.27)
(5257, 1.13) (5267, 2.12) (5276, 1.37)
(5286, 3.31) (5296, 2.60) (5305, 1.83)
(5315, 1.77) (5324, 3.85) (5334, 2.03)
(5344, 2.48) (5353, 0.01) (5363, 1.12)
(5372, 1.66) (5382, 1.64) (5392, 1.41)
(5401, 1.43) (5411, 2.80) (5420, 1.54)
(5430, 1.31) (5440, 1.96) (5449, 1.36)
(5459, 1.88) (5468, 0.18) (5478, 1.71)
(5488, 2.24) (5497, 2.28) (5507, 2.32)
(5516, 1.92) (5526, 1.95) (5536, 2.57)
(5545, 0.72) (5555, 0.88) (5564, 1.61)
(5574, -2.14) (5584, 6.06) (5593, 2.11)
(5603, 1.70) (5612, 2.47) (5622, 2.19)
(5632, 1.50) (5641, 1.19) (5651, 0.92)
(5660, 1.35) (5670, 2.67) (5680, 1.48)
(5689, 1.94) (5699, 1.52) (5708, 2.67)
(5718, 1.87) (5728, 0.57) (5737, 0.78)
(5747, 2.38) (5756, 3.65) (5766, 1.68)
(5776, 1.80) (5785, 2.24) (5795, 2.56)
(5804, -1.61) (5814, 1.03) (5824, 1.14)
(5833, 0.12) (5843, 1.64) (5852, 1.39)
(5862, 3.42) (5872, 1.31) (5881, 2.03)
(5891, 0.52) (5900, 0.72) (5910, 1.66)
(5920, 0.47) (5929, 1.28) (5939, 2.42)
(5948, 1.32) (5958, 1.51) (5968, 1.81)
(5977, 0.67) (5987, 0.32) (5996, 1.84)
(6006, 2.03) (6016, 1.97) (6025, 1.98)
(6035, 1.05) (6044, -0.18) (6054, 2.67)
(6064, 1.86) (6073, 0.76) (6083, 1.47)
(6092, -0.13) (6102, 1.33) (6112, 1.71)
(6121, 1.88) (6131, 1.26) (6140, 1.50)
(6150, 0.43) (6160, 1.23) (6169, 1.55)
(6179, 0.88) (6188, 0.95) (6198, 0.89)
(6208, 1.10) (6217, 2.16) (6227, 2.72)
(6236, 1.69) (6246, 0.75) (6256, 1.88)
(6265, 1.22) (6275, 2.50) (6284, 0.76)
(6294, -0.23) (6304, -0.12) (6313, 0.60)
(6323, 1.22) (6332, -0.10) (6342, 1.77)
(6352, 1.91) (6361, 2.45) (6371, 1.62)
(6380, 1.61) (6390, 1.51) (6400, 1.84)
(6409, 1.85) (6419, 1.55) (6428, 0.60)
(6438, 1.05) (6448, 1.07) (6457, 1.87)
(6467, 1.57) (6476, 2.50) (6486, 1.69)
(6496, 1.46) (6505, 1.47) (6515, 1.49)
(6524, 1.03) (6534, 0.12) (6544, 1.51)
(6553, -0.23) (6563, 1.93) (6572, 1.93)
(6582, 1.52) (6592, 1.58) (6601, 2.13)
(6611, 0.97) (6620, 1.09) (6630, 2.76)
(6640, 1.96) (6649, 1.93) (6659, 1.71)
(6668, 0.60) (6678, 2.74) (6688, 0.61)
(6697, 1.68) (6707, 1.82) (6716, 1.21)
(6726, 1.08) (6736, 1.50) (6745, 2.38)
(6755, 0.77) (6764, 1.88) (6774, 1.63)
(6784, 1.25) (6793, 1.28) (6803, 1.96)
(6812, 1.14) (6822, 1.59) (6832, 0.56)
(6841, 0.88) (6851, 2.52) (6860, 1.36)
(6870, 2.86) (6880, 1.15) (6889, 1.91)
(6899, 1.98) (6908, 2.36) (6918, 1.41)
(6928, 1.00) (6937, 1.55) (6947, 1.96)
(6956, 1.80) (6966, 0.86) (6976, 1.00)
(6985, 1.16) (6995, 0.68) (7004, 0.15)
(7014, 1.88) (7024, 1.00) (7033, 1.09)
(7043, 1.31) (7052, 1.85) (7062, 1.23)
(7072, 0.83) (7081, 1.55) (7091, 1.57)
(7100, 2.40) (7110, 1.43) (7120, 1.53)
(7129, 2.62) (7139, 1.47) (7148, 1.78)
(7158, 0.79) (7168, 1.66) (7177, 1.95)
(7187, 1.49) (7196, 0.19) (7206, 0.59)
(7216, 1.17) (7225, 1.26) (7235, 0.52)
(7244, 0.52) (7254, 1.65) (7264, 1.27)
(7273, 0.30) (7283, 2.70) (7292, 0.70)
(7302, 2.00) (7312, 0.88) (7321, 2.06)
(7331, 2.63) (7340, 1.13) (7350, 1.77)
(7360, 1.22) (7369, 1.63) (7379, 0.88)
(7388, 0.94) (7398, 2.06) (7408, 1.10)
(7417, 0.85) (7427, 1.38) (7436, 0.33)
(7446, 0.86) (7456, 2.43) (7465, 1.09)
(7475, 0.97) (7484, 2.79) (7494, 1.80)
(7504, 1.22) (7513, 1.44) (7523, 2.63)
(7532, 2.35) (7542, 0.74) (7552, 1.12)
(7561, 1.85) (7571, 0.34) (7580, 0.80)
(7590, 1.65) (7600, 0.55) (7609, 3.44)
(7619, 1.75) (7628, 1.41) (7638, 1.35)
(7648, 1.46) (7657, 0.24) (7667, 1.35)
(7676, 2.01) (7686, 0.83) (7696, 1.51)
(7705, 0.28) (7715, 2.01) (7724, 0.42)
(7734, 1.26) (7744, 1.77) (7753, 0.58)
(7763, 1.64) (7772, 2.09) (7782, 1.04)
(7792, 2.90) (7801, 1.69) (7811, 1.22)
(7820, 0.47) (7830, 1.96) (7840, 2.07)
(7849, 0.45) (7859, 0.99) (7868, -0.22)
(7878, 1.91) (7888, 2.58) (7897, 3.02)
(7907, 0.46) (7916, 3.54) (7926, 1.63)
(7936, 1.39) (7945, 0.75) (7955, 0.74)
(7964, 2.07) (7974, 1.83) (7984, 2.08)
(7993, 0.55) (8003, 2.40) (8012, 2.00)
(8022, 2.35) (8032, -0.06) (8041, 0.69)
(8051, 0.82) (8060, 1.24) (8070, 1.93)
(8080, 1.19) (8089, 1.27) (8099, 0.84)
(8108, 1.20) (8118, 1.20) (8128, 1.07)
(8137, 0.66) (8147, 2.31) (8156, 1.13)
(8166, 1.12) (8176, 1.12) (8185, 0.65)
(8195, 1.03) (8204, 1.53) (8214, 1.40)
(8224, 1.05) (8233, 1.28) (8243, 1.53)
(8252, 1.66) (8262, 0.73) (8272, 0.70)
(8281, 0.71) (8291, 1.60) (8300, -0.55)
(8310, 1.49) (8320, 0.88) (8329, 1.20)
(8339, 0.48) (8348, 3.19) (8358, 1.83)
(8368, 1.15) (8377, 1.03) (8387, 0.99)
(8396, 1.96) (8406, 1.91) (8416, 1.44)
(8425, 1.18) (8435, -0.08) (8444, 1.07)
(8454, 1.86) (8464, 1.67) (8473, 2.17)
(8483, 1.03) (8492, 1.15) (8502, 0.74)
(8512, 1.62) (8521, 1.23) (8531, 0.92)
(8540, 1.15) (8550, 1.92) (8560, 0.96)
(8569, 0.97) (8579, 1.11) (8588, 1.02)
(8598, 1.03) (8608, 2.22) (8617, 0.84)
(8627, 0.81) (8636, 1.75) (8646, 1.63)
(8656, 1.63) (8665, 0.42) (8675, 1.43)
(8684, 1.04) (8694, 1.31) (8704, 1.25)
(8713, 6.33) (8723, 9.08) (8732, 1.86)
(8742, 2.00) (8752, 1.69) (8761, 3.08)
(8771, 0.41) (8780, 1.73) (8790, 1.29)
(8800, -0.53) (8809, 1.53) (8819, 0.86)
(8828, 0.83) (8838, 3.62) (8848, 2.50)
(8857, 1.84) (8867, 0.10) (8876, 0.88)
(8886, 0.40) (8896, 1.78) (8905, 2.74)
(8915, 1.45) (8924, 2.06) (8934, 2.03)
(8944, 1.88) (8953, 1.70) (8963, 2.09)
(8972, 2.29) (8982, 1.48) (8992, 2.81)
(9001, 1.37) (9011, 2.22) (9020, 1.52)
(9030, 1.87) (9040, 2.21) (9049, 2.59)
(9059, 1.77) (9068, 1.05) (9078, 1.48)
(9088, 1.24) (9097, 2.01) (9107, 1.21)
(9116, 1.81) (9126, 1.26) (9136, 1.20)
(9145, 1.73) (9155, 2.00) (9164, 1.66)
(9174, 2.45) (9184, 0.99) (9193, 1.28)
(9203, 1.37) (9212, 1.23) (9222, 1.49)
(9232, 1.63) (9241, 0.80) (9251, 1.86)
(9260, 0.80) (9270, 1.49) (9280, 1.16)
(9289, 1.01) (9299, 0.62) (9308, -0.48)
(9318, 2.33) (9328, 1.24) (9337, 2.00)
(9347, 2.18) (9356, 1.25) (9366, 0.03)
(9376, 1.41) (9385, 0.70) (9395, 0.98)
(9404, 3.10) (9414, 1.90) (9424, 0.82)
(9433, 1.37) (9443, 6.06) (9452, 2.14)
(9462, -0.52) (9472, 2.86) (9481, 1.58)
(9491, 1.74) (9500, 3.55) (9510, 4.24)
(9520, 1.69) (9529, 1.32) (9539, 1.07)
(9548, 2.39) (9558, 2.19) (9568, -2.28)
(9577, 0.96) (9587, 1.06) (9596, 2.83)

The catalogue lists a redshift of 1.34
